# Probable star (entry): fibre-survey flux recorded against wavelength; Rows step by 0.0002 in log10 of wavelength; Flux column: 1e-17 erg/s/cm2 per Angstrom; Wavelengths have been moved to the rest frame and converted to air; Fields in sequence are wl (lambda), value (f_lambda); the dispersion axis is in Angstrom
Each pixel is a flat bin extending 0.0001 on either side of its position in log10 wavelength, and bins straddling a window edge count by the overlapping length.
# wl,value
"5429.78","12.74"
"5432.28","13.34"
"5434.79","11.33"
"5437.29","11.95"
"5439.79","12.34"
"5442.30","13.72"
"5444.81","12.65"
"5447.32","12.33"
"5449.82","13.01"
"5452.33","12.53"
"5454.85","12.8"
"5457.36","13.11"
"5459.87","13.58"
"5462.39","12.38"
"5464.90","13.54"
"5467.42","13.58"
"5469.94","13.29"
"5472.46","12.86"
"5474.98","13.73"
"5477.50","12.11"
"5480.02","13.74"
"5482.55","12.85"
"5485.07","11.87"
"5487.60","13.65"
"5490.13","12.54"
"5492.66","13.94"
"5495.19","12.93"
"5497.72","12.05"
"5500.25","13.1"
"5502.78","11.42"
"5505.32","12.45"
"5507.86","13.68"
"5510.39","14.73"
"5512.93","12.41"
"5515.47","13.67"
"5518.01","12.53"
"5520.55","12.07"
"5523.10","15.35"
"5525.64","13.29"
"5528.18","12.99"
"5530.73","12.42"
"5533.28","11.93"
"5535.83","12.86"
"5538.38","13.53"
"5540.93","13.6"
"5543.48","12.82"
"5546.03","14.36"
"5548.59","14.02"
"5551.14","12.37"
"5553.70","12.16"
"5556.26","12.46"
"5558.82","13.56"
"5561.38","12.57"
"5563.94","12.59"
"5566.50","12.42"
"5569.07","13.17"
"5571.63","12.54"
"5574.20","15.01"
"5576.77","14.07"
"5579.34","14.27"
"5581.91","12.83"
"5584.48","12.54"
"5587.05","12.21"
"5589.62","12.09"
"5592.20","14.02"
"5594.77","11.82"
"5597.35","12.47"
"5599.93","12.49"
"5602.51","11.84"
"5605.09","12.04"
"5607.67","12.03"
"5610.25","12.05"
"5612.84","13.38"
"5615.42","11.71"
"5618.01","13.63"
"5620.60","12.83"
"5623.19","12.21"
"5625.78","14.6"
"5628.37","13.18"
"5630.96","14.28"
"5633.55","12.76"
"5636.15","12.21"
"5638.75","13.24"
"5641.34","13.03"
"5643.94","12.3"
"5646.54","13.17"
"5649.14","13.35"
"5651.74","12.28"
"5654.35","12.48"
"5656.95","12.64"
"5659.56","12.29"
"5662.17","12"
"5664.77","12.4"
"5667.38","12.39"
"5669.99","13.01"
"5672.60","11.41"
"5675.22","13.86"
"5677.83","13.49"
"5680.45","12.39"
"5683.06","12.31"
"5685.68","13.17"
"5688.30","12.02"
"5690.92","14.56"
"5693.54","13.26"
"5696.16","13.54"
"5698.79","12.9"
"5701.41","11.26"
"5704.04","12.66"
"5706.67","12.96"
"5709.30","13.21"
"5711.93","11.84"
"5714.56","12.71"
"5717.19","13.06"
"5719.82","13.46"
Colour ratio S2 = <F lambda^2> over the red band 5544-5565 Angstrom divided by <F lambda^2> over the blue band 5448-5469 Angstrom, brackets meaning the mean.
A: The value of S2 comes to 1.03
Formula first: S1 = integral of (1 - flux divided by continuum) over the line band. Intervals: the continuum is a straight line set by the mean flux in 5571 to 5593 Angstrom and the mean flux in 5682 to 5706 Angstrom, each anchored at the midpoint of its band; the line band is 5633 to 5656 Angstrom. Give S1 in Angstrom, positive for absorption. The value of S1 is 0.52 Angstrom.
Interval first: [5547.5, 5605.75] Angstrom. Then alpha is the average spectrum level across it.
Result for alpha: 12.9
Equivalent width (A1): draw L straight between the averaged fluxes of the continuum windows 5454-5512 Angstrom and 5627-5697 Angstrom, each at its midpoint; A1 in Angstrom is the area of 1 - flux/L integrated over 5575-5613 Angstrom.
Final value 0.7 Angstrom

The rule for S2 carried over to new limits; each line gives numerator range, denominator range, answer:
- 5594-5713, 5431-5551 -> 1.04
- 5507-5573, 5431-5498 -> 1.04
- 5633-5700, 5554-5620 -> 1.03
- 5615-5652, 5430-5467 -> 1.09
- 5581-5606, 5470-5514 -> 1.00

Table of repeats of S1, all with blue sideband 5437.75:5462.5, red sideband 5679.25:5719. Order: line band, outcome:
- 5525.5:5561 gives -0.5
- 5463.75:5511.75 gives -0.8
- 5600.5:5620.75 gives 0.6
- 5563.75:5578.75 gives -0.7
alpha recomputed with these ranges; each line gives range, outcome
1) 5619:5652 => 13.1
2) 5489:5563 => 13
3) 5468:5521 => 13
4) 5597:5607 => 12.2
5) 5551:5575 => 12.9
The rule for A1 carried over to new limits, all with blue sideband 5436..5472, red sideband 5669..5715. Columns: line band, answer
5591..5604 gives 0.3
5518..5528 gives -0.4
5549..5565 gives 0.2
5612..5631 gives -0.5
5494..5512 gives 0.0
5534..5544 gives -0.2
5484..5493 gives 0.0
